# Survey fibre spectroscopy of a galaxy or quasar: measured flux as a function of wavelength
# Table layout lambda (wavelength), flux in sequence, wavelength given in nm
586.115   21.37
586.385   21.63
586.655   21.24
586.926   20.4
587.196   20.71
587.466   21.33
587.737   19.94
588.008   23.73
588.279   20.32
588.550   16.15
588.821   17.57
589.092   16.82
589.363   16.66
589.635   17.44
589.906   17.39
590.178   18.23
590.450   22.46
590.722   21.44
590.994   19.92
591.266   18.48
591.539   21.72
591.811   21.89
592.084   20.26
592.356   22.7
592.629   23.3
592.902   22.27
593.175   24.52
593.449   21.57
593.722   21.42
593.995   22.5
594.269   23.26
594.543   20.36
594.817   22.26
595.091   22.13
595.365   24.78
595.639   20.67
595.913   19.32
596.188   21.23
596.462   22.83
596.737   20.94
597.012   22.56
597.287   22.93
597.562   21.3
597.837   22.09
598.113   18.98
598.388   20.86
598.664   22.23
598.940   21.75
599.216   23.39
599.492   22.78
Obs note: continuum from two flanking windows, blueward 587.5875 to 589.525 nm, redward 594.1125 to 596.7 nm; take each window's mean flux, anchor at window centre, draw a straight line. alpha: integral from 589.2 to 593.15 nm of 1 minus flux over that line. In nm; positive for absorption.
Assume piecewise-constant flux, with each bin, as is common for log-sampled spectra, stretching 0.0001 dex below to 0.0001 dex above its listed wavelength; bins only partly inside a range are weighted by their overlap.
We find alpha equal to -0.09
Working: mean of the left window 18.7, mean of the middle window 20.4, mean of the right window 21.8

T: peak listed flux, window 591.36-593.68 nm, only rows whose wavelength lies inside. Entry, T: 24.52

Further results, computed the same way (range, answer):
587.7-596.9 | 24.78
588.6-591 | 22.46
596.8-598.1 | 22.93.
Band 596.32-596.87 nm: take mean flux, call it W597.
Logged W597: 21.9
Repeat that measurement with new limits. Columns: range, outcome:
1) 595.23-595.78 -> 22.7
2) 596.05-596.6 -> 22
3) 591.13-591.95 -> 20.7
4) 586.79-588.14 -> 21.2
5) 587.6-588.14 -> 21.8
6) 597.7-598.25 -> 20.5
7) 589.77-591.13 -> 19.9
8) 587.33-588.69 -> 20.3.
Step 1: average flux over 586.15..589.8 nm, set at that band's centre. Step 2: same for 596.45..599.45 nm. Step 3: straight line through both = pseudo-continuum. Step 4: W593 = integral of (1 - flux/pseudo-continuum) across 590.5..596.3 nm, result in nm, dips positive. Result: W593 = -0.27 nm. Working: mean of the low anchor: 19.6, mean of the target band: 21.7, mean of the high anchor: 21.8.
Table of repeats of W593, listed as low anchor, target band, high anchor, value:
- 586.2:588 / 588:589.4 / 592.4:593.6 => 0.218 nm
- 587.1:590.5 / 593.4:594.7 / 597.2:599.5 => -0.085 nm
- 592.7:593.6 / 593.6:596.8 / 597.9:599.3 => 0.063 nm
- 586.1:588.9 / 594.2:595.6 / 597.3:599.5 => -0.074 nm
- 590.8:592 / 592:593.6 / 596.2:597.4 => -0.117 nm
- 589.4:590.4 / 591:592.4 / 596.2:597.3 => -0.126 nm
